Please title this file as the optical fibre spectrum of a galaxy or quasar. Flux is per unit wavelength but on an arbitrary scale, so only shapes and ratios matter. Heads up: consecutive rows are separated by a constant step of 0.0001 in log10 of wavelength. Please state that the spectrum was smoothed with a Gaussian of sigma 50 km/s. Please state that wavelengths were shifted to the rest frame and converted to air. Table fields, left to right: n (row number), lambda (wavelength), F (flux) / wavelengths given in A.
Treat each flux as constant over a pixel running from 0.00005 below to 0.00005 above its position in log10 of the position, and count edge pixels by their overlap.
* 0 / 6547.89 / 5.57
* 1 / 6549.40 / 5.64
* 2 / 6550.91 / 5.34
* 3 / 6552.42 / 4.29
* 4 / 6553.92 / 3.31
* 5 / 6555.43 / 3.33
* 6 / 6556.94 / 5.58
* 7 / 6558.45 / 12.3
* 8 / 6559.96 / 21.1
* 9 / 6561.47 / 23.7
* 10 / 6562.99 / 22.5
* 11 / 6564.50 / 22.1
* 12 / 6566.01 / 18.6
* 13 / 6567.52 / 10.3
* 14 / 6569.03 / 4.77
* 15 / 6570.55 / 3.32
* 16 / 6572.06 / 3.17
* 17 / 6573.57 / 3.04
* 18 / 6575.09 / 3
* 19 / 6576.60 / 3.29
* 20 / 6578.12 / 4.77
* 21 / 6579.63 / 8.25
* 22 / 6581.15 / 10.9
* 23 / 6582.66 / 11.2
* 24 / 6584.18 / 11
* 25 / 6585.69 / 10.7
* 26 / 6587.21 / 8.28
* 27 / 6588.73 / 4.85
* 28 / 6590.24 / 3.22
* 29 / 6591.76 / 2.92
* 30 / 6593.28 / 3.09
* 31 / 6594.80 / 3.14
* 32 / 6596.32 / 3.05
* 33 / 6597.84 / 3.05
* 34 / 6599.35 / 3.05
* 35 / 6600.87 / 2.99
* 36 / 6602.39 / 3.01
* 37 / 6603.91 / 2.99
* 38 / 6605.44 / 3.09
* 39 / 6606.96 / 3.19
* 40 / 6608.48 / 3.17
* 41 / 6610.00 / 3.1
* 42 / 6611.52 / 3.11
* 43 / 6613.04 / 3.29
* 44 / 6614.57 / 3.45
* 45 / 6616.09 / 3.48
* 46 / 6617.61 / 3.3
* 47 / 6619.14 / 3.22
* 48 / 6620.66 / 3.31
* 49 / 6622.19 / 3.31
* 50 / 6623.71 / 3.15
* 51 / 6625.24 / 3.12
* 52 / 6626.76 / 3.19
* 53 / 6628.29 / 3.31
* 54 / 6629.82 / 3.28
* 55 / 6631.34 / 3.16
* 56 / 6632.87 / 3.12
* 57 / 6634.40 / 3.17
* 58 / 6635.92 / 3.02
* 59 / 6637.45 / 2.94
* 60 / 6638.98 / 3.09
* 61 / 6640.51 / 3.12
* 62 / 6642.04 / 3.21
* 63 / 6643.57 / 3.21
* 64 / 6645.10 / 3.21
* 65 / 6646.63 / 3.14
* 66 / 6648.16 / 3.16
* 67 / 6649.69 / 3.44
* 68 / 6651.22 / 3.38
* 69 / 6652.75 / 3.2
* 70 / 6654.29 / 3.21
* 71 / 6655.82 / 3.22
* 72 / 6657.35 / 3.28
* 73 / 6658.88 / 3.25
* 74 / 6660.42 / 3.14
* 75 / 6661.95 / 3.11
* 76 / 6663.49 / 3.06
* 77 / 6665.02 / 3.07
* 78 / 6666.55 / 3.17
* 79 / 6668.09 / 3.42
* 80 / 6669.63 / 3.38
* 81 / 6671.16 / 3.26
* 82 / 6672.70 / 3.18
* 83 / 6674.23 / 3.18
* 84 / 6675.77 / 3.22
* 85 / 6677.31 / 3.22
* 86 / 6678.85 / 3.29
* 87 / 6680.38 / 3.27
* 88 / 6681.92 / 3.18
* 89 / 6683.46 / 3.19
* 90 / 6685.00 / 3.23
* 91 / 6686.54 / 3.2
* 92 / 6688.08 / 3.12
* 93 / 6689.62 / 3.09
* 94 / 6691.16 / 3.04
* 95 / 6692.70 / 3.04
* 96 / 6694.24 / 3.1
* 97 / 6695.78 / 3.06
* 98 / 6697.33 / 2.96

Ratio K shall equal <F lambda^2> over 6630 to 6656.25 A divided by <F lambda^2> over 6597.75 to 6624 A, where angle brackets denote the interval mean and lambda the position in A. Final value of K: 1.01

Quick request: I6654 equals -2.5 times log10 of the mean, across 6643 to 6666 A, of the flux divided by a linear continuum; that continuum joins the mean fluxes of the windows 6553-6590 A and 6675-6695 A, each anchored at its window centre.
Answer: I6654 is 0.46 mag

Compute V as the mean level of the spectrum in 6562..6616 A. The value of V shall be 6.23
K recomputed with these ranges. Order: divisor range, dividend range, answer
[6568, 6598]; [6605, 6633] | 0.59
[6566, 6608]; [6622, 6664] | 0.61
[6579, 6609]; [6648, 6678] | 0.63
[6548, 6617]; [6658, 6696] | 0.49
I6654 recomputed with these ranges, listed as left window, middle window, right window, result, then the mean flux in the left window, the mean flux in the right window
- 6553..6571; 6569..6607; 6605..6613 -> 0.41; 12.7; 3.15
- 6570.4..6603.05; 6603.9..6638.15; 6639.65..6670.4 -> 0.29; 5.19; 3.22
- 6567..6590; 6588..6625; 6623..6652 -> 0.45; 6.61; 3.18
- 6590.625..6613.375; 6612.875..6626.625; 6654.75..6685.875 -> -0.06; 3.08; 3.22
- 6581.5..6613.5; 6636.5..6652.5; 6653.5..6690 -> 0.17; 4.64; 3.21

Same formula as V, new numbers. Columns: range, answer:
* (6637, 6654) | 3.19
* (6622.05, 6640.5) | 3.15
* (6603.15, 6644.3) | 3.19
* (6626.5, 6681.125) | 3.2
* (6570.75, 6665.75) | 3.88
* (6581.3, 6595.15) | 6.78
